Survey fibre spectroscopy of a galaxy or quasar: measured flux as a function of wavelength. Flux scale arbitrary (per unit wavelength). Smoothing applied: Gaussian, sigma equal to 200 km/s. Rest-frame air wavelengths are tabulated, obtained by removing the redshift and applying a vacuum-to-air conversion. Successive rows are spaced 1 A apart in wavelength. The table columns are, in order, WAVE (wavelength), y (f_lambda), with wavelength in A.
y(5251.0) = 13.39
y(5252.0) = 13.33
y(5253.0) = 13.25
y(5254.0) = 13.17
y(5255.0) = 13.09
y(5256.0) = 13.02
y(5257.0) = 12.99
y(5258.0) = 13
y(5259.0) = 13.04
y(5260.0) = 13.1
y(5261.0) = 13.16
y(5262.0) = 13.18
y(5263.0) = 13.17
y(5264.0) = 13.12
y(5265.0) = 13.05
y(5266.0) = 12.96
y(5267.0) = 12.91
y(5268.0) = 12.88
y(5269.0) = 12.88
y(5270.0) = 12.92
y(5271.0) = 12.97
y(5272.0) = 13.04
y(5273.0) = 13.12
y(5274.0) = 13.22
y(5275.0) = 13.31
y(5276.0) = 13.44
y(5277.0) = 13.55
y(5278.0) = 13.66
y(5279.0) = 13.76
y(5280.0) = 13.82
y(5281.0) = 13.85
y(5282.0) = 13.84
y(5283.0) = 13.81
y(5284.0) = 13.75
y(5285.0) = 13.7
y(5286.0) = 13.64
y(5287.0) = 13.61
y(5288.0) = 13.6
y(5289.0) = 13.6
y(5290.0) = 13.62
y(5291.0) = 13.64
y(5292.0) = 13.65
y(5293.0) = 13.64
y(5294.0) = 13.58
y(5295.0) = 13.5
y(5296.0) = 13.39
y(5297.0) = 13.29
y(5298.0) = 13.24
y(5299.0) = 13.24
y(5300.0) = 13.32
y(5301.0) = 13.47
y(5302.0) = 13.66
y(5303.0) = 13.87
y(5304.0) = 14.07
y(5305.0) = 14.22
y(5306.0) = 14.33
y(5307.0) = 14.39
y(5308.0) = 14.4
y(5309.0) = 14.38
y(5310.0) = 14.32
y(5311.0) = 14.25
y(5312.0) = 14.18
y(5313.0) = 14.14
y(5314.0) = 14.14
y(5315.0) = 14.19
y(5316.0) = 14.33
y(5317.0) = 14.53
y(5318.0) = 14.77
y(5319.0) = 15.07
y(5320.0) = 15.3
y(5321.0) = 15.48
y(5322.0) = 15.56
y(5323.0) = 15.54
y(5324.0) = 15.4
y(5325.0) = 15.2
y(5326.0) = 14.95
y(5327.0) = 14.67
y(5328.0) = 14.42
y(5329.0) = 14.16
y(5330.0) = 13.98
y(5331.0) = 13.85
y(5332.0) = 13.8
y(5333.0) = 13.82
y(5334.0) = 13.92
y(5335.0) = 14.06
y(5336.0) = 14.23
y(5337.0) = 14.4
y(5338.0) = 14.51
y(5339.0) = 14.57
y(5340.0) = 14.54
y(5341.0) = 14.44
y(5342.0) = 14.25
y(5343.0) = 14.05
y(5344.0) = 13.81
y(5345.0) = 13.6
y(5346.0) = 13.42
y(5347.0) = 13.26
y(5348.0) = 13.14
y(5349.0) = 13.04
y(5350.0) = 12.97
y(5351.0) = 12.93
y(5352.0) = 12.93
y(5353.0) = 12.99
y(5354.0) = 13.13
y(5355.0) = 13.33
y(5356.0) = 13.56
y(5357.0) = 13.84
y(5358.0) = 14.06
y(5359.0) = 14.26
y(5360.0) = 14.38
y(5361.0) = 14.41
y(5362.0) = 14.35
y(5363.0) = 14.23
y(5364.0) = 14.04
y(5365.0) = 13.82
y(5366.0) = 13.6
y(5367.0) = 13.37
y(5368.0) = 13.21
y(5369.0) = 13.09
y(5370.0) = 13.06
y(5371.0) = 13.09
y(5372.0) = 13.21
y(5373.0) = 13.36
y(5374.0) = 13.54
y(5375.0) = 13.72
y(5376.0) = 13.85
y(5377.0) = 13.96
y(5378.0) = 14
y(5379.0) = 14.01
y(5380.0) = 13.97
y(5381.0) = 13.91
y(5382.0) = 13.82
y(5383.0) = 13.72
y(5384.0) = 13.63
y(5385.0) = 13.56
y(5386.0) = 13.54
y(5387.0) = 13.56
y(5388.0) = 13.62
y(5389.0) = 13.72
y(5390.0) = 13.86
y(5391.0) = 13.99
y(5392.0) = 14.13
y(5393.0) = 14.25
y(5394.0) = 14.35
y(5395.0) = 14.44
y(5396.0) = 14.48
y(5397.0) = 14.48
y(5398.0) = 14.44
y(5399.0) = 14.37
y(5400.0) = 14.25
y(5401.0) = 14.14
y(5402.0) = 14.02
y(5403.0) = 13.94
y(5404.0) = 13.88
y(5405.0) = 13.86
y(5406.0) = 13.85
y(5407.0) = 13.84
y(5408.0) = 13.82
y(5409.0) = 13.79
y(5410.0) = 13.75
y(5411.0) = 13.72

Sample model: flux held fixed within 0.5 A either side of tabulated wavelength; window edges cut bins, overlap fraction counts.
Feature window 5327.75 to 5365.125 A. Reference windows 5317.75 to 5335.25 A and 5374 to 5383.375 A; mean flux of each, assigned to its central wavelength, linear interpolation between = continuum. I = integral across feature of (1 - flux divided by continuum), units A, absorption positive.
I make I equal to 1.3 A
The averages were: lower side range 14.7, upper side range 13.9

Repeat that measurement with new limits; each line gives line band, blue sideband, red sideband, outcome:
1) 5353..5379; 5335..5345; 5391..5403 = 1.1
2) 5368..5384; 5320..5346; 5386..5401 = 0.7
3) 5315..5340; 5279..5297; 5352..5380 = -1.7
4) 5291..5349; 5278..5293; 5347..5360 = -2.7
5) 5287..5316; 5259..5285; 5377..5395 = -0.8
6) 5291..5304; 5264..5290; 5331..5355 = 0.0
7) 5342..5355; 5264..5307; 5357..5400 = 0.4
